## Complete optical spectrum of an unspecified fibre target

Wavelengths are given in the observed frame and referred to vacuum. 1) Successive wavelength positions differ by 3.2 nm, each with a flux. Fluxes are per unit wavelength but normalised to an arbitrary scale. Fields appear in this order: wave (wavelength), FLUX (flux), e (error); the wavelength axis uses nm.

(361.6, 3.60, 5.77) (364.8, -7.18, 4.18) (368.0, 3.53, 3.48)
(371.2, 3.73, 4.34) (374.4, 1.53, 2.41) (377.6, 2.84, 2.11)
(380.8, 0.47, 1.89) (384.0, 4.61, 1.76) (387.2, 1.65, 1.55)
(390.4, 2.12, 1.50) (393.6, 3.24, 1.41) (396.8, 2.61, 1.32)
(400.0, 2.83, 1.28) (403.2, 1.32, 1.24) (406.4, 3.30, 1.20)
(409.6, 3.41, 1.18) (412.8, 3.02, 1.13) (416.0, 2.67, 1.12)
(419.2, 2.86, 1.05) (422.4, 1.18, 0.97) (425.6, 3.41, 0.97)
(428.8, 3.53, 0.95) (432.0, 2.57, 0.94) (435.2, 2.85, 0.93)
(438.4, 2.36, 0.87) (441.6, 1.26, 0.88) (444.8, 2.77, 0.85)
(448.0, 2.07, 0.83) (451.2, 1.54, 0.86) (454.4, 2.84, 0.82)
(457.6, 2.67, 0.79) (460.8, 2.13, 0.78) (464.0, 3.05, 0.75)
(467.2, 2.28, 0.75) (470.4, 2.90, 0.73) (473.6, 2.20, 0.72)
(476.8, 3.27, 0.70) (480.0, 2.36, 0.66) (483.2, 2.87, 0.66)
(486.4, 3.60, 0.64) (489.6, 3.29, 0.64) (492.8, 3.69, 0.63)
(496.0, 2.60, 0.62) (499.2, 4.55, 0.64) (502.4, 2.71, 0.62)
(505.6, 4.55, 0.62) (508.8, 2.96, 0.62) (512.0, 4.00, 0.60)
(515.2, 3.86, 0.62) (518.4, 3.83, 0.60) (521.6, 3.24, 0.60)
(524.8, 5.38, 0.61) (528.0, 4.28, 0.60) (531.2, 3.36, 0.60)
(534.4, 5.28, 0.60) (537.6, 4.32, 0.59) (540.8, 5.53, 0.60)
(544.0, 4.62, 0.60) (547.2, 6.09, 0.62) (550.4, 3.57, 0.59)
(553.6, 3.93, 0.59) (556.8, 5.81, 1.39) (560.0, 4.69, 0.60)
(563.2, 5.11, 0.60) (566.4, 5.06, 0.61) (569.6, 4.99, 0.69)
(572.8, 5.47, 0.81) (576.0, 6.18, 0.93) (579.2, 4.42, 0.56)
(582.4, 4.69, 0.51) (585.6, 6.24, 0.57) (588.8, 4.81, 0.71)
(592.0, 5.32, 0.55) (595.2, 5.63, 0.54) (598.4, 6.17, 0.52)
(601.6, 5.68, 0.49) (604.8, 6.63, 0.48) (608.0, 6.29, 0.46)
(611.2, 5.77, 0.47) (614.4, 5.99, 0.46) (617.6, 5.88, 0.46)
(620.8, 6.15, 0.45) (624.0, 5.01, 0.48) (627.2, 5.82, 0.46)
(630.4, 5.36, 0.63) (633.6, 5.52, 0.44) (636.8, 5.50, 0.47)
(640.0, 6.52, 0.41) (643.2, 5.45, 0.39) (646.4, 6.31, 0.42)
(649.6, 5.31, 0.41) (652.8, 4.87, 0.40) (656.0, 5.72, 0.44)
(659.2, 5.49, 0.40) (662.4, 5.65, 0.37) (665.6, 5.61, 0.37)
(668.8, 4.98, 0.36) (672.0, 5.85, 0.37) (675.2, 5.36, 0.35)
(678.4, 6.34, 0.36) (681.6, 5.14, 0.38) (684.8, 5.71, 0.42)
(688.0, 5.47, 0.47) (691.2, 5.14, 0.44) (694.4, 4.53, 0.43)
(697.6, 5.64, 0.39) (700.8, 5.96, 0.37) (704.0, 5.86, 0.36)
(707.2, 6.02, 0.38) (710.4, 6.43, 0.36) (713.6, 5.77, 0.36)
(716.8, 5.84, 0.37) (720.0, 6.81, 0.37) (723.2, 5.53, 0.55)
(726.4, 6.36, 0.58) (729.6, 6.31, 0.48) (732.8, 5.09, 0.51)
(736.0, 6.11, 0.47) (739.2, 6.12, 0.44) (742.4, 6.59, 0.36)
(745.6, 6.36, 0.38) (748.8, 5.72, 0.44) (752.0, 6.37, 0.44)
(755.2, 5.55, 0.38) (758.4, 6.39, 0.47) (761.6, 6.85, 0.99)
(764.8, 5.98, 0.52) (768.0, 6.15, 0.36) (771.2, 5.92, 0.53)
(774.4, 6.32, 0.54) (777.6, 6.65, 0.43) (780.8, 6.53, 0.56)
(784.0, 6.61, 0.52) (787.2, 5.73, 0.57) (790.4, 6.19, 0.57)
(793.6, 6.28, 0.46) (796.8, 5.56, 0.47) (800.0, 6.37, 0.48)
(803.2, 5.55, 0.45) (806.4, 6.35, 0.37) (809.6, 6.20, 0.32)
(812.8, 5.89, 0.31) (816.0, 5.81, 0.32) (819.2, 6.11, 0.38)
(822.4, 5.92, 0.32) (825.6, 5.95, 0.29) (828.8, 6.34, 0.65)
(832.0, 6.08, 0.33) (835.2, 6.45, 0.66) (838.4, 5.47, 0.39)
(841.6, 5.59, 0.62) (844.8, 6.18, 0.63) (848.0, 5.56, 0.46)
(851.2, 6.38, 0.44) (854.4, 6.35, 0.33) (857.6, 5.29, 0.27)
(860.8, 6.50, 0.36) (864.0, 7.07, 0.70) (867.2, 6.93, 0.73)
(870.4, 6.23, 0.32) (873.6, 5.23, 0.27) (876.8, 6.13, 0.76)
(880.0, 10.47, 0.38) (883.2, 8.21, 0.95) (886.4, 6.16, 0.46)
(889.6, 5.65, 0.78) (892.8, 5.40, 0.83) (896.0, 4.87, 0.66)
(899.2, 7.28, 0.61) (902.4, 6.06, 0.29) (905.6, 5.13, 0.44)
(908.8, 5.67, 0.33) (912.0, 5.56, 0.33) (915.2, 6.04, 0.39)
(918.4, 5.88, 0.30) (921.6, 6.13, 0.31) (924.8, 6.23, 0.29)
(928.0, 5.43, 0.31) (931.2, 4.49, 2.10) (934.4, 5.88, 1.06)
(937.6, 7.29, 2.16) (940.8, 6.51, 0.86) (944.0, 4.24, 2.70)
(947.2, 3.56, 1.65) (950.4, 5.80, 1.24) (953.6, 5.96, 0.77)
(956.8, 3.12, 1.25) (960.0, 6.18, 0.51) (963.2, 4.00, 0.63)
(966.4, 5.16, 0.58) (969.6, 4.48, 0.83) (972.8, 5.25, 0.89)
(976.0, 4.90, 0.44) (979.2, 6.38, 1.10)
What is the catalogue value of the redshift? 0.34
